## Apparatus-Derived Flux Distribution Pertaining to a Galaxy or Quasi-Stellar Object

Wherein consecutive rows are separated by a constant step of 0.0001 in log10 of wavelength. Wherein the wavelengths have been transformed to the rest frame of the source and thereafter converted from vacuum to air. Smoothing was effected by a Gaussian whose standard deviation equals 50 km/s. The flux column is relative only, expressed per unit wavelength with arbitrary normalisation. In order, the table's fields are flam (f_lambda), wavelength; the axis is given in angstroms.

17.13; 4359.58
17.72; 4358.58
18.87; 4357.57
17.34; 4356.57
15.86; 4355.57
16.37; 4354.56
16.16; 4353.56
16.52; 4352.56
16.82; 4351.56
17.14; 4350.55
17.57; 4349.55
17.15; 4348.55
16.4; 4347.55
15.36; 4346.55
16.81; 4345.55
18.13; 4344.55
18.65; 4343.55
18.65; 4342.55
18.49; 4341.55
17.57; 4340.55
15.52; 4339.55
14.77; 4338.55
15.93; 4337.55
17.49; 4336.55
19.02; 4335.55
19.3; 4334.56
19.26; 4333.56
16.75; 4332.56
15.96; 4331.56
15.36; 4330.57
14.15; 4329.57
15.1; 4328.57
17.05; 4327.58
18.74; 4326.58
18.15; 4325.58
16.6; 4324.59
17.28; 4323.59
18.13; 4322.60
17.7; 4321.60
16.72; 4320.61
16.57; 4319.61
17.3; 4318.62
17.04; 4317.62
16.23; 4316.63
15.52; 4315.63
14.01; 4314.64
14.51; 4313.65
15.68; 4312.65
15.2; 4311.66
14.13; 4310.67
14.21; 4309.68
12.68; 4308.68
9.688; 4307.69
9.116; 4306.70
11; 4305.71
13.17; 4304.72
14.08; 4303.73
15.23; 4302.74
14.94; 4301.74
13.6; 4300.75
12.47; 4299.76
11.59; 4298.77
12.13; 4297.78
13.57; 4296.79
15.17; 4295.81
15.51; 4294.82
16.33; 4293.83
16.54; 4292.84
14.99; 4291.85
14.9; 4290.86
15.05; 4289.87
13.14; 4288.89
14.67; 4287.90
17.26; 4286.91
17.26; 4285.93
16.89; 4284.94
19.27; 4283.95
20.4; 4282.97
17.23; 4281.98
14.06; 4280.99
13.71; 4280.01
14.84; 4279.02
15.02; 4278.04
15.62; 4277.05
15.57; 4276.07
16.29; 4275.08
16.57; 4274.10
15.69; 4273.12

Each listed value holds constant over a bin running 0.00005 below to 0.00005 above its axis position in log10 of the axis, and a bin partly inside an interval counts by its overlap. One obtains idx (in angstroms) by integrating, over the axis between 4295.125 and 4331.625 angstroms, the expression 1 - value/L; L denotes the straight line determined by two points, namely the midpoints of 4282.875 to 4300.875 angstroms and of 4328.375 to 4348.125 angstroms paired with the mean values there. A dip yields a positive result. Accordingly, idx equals 2.75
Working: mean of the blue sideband 15.2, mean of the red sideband 17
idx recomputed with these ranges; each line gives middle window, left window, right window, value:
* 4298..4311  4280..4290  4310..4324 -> 2.8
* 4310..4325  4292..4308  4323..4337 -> -0.5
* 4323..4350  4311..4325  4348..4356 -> -0.9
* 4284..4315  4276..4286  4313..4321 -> 3.7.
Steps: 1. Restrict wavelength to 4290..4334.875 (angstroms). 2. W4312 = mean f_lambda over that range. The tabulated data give 15.2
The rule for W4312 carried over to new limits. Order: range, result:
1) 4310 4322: 15.9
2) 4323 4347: 17.1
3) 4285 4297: 15.5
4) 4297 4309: 12.5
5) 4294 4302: 13.7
